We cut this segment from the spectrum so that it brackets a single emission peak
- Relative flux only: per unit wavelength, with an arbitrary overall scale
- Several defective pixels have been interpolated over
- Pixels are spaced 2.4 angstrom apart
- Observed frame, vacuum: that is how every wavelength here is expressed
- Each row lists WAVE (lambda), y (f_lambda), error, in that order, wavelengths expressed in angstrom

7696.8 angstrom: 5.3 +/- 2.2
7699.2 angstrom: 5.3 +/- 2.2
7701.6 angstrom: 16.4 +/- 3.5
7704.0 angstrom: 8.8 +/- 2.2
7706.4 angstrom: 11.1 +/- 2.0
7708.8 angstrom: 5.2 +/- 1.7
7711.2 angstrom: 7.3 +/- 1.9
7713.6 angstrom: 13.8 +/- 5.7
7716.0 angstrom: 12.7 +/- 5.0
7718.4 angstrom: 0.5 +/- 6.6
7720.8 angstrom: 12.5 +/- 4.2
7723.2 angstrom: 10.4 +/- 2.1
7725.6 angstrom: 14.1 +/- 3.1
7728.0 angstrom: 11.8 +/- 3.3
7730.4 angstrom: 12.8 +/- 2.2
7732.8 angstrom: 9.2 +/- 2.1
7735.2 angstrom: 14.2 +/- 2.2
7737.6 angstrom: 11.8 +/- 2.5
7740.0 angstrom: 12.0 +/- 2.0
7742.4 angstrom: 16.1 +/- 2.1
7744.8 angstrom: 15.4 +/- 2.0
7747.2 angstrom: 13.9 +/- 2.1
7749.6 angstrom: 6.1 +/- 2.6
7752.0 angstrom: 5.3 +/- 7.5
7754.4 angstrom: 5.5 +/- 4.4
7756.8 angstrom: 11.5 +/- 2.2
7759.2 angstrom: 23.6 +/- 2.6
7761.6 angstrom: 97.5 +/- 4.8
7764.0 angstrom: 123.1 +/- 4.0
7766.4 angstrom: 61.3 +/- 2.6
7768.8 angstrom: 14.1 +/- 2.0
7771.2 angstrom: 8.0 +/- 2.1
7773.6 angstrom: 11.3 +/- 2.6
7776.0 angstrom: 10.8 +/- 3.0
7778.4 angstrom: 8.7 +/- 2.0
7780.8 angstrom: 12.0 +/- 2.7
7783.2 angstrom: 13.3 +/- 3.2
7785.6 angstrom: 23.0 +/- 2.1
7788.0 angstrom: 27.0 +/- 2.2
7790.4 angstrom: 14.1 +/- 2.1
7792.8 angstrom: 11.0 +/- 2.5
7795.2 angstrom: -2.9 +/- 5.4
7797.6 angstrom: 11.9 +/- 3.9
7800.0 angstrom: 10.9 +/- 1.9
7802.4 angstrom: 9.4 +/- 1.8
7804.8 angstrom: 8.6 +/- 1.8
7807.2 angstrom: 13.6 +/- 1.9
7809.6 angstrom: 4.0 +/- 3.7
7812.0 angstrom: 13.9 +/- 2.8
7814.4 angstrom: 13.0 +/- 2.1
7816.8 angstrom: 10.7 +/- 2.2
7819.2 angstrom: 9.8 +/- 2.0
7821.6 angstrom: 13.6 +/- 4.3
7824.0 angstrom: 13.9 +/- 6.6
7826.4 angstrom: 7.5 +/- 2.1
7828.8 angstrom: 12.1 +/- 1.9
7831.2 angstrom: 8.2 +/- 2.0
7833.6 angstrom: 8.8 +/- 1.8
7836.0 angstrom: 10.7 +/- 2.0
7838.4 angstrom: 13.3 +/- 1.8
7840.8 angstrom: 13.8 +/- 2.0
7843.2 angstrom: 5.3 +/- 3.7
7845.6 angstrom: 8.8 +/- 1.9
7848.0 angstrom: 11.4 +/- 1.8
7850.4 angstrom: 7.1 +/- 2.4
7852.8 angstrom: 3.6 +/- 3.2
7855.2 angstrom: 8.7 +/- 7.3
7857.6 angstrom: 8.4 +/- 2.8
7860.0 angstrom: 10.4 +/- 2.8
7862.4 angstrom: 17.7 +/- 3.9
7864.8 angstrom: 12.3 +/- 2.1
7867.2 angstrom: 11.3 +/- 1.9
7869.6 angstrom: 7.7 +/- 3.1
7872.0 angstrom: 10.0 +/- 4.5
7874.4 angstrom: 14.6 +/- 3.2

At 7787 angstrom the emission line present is [N II]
